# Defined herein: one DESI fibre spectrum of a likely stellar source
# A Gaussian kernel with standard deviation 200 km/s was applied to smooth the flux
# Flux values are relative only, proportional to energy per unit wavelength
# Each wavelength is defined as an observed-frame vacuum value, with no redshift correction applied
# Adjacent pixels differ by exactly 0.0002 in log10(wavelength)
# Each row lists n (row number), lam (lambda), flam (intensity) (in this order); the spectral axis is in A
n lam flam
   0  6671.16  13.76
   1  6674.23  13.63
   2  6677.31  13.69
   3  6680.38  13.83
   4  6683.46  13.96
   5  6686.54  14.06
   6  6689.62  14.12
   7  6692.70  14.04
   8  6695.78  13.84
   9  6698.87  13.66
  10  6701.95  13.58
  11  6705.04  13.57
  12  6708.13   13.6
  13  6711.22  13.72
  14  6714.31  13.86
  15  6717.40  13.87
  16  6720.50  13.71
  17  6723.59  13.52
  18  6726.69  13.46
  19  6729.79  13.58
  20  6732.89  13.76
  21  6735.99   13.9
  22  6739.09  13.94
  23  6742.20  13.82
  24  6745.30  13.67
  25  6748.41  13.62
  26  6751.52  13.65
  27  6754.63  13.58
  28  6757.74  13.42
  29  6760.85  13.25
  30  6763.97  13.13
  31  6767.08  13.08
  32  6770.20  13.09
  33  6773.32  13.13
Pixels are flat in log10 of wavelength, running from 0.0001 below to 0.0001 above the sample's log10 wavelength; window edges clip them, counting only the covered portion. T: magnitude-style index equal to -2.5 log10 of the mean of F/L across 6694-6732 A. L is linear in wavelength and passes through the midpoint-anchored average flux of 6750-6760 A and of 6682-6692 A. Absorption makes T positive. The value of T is 0.01 mag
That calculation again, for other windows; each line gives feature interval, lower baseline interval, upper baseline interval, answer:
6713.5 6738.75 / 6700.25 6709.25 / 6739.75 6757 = -0.01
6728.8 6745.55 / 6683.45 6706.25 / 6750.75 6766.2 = -0.02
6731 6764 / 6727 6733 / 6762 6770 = -0.02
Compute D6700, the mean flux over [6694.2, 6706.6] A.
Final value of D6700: 13.7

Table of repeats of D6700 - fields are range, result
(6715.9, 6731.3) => 13.6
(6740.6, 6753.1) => 13.7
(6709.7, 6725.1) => 13.7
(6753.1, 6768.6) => 13.3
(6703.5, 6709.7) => 13.6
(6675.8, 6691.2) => 13.9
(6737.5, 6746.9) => 13.8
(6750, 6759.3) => 13.6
